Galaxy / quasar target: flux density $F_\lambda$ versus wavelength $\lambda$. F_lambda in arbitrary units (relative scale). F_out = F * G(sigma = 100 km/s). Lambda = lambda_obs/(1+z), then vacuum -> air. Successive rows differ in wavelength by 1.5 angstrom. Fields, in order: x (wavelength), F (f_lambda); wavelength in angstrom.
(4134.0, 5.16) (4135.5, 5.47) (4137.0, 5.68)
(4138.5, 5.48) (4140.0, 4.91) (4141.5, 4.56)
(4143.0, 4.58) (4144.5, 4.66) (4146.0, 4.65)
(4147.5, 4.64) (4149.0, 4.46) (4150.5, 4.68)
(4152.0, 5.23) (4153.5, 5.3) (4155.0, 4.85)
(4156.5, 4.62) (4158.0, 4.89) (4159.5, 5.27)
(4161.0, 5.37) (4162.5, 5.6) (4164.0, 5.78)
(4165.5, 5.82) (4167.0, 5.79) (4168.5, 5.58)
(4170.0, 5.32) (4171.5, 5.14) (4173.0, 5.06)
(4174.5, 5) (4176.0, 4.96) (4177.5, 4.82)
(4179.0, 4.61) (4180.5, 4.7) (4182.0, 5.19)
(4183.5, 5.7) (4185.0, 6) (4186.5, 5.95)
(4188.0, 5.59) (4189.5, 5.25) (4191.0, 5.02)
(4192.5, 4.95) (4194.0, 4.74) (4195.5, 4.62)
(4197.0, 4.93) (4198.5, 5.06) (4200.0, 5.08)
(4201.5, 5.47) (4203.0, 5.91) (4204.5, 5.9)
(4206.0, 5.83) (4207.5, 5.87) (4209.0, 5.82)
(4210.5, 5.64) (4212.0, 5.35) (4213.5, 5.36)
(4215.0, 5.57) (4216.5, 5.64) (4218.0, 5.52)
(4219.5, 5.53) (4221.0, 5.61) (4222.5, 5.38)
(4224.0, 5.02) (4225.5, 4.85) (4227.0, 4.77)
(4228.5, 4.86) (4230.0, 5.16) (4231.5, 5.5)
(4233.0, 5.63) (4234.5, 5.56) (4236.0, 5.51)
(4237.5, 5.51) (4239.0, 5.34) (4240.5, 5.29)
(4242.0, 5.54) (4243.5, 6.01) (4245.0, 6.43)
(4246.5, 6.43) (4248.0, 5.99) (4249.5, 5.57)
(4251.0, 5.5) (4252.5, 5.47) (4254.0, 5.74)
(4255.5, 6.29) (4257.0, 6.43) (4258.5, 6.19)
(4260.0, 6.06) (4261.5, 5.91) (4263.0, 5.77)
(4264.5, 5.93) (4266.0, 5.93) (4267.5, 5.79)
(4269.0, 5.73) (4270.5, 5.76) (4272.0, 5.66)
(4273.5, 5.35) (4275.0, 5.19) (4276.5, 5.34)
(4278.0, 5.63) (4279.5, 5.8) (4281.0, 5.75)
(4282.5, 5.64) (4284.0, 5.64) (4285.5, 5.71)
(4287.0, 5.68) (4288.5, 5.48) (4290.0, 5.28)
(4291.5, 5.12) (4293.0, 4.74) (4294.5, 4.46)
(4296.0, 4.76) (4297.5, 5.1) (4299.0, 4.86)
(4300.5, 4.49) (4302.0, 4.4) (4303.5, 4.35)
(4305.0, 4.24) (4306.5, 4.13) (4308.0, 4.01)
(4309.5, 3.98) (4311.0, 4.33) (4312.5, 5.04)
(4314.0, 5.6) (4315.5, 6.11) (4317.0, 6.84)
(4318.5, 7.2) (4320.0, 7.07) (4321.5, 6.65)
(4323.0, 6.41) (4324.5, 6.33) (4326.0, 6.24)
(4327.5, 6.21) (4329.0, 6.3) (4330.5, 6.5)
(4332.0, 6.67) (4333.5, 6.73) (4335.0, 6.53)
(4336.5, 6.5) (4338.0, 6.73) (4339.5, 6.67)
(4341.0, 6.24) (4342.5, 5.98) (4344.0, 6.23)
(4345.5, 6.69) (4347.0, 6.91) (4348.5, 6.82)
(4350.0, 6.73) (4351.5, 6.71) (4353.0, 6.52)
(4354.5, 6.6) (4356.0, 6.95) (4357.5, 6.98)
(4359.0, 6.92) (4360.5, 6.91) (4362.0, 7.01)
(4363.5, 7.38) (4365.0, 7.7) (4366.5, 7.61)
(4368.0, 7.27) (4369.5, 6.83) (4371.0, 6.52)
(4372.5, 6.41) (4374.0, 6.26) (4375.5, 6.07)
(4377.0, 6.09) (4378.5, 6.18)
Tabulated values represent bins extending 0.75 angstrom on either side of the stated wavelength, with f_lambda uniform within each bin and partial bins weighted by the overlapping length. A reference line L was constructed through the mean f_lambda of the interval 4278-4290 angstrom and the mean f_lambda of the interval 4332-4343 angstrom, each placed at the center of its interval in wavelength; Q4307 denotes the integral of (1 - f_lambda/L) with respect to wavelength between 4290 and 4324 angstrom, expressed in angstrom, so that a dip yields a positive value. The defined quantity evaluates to 4.75 angstrom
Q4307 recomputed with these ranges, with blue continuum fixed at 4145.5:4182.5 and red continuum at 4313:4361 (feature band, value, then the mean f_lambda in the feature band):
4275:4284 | 0.72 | 5.6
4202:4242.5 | 0.91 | 5.46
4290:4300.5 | 2.31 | 4.85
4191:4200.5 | 0.82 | 4.9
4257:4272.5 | 0.13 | 5.9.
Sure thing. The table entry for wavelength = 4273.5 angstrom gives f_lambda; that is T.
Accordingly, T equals 5.35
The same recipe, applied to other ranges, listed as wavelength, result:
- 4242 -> 5.54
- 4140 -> 4.91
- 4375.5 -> 6.07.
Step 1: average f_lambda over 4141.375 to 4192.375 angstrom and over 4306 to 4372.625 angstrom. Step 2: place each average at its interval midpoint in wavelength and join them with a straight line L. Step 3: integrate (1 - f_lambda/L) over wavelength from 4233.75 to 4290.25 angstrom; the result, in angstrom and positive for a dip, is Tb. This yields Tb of 1.1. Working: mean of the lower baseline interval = 5.14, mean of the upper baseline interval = 6.42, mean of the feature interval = 5.74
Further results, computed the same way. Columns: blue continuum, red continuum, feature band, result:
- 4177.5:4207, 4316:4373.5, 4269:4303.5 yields 5.1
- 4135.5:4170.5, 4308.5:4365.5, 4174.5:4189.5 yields 0.2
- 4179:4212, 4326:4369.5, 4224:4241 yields 1.3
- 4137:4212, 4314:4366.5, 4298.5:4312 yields 4.3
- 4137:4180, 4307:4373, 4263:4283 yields 1.0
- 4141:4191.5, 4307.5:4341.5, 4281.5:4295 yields 1.3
